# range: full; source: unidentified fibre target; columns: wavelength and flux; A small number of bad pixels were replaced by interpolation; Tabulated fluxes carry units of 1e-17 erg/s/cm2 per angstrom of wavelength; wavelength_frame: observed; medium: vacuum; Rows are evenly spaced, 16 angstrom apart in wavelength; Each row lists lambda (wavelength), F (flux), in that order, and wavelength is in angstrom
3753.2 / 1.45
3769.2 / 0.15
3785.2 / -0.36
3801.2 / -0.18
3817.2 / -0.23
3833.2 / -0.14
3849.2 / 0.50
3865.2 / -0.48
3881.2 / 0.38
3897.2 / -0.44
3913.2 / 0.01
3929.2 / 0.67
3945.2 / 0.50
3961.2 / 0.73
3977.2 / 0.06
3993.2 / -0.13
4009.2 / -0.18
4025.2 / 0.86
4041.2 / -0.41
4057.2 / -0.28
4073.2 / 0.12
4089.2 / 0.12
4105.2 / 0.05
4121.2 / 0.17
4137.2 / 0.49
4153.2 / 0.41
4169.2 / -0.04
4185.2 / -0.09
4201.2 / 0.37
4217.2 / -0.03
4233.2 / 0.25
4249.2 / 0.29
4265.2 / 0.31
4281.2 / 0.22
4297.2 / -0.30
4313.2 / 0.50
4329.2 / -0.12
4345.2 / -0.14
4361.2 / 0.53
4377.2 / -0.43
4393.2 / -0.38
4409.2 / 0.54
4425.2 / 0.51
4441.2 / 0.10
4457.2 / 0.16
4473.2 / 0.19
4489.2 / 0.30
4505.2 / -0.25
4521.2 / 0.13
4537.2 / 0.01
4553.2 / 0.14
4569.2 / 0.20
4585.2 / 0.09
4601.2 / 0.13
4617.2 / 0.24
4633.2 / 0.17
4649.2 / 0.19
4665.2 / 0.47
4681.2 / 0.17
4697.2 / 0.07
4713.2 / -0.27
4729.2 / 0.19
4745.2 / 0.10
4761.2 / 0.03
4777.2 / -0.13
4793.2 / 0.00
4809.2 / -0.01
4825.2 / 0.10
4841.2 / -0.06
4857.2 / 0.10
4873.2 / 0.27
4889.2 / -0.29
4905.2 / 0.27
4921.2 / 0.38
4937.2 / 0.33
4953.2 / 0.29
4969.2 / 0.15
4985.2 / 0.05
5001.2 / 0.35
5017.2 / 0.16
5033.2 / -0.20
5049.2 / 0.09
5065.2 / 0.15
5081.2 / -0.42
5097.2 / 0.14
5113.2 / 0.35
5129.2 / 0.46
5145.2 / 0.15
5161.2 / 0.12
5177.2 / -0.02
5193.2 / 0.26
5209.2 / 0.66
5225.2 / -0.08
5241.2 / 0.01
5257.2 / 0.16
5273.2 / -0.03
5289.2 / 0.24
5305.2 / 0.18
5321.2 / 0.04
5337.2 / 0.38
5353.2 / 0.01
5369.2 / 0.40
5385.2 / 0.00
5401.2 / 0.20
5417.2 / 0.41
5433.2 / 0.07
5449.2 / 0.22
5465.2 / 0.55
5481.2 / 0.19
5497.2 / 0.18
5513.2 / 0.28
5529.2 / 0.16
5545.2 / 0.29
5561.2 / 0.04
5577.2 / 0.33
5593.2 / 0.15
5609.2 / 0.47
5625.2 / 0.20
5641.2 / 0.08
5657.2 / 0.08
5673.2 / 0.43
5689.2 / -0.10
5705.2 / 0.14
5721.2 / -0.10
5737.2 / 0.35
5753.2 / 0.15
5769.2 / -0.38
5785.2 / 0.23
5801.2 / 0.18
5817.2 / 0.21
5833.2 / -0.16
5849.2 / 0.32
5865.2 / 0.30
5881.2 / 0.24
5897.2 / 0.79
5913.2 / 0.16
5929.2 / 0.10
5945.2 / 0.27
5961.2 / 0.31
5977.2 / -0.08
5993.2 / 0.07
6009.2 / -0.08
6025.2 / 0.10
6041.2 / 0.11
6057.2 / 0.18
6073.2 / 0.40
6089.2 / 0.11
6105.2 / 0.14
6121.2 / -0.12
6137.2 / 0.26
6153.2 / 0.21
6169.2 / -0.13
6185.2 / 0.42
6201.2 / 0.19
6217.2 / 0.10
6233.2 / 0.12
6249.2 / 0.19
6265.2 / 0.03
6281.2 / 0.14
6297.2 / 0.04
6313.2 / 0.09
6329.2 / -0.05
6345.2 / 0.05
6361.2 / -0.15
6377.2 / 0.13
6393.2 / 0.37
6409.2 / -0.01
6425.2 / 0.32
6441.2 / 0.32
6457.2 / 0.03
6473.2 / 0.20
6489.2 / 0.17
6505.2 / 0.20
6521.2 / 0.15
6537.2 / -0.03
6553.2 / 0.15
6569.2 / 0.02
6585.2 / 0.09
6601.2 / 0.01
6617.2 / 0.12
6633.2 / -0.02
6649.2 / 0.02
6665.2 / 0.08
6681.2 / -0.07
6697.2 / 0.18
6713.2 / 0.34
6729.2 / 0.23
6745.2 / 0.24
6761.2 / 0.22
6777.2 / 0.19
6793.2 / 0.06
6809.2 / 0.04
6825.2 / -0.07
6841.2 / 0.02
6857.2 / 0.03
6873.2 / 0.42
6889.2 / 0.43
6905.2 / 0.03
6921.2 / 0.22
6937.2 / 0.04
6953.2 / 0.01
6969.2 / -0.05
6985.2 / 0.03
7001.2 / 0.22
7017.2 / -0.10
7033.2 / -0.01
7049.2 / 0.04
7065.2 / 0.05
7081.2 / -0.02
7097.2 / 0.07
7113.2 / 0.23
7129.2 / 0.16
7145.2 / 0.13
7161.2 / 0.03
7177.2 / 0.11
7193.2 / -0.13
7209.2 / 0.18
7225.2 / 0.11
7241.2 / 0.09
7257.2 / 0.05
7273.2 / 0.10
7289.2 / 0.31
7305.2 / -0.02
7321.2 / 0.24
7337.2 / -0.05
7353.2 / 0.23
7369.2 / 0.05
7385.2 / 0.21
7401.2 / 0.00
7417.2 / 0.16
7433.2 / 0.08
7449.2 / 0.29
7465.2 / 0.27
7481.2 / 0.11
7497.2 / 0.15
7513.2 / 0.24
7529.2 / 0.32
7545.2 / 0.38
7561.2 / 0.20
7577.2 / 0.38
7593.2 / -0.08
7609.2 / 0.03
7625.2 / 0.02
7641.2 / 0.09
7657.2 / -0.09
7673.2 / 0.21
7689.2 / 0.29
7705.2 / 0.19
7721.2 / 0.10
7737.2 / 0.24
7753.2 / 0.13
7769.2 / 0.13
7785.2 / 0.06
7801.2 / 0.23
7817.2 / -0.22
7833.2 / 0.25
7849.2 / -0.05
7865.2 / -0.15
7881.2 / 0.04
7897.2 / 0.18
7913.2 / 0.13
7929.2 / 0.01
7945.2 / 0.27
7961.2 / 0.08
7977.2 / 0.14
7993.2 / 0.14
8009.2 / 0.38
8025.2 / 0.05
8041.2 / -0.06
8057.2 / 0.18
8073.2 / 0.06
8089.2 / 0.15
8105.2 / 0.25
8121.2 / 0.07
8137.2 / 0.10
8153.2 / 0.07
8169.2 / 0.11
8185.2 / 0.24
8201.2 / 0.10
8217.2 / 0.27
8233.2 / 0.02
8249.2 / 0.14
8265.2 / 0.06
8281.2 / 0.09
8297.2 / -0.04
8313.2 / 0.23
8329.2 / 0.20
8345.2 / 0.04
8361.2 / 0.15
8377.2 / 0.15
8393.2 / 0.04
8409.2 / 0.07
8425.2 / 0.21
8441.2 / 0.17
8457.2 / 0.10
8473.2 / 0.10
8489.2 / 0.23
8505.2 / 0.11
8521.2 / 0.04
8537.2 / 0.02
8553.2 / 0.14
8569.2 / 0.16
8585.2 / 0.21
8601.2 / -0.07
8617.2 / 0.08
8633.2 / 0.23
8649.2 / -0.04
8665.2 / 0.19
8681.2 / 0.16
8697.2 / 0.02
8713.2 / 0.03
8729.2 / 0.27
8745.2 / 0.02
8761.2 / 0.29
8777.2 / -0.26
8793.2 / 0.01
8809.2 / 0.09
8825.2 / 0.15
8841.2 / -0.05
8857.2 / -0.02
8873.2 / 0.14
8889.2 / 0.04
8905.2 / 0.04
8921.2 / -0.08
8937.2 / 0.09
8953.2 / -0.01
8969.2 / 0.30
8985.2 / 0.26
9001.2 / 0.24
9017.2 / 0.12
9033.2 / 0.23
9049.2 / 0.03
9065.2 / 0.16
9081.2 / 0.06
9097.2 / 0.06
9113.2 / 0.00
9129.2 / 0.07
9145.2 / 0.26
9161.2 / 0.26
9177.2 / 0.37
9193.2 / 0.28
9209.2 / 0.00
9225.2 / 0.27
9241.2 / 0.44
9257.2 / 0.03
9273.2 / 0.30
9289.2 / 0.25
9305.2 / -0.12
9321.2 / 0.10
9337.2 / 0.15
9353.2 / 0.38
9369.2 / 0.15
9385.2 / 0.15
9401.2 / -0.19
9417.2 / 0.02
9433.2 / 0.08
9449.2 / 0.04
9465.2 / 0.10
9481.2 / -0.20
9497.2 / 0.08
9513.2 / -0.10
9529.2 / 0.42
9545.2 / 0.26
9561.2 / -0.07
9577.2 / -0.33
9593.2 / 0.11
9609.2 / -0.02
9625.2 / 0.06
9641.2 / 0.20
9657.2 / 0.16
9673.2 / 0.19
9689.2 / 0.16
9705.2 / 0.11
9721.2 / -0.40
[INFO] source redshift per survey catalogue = 0.85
